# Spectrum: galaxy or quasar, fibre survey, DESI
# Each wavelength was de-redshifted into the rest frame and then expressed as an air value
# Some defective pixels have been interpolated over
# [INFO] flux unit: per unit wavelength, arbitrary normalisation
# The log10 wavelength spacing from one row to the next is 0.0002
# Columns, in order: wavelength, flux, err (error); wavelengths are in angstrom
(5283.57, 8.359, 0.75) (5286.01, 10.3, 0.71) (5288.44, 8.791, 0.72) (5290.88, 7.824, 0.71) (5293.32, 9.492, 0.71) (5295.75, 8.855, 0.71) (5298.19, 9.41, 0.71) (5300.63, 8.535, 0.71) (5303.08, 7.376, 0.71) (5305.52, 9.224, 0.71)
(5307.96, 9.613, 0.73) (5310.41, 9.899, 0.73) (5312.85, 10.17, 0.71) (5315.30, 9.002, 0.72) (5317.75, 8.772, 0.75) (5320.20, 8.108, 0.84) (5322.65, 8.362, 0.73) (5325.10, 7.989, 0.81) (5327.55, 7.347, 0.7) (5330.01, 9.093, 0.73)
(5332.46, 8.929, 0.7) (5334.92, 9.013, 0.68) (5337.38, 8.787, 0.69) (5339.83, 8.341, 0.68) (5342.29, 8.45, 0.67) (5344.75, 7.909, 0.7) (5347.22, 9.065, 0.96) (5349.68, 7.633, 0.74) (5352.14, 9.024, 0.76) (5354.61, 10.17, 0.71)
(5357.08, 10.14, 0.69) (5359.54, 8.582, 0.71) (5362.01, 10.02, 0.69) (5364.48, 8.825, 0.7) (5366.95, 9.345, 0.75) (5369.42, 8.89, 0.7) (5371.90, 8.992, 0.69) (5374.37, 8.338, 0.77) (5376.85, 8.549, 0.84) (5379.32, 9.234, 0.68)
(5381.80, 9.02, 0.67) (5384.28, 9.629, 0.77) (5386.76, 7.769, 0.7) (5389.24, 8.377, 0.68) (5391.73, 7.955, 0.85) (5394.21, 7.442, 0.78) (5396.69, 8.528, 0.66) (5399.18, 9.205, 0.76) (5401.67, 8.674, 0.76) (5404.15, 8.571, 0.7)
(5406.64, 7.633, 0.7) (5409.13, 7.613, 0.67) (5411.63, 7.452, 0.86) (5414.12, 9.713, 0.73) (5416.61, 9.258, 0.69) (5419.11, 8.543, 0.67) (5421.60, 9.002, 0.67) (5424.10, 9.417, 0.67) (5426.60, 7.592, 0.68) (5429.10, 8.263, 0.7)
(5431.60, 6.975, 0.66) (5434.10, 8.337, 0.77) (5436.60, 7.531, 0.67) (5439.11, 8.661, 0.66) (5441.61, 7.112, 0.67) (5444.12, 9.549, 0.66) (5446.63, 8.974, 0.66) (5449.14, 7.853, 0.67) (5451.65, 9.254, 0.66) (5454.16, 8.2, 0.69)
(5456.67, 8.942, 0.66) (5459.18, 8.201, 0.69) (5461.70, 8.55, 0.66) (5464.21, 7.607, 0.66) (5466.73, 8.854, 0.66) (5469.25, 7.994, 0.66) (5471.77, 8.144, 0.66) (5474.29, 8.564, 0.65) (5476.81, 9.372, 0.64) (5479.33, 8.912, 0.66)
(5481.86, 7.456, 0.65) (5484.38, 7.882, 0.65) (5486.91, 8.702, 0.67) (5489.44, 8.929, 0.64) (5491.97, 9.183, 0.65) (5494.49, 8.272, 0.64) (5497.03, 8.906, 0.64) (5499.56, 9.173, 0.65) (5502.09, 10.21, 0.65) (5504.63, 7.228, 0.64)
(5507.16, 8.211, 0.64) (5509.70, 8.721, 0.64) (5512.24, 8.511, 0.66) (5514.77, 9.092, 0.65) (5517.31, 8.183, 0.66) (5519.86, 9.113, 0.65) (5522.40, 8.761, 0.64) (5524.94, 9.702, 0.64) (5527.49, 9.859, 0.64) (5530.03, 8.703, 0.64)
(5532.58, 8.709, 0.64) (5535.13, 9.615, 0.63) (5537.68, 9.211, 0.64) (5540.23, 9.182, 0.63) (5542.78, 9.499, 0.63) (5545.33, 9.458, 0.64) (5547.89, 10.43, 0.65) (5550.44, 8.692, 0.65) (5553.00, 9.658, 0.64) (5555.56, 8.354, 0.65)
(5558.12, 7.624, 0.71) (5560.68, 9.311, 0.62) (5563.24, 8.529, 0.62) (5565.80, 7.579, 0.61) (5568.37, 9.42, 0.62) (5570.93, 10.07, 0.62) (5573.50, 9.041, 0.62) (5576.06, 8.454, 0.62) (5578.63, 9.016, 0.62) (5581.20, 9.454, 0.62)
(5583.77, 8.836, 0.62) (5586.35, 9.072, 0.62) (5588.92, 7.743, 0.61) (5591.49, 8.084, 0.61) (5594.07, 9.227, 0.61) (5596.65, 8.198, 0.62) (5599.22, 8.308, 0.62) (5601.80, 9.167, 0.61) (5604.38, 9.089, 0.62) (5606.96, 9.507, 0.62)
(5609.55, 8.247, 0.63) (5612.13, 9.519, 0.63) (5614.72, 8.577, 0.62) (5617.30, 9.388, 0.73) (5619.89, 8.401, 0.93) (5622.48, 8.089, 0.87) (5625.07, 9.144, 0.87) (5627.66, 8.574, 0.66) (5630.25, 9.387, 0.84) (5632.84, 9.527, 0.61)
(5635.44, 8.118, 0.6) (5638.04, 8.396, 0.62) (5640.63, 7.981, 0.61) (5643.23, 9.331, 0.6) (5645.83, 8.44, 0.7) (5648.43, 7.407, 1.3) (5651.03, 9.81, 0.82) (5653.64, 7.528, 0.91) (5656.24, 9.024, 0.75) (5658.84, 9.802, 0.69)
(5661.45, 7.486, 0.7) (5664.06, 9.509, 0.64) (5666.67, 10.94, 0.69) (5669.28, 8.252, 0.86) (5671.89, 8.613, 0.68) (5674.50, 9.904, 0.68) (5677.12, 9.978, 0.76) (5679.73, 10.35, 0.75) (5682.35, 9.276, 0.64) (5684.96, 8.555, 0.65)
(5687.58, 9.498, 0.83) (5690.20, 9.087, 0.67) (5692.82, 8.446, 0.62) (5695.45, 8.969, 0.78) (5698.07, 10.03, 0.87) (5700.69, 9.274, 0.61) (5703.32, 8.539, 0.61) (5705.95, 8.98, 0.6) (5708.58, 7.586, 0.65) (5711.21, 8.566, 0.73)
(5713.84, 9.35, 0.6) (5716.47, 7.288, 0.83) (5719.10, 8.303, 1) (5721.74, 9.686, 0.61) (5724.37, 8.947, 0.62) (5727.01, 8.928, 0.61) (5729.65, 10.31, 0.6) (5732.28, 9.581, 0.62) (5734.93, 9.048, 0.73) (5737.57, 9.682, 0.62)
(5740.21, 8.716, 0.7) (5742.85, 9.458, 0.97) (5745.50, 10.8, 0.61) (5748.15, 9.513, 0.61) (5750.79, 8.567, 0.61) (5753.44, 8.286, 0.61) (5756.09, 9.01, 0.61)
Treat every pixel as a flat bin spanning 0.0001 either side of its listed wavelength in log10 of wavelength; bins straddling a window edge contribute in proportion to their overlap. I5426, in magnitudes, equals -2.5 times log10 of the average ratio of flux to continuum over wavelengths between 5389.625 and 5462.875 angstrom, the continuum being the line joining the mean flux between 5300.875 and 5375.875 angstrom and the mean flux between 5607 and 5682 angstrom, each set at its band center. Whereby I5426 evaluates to 0.06 mag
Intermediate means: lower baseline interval 8.84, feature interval 8.38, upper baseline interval 8.93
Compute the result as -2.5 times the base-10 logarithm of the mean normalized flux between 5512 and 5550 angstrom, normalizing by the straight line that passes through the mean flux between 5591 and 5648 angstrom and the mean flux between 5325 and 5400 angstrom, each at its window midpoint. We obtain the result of -0.06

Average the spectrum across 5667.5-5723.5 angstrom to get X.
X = 8.99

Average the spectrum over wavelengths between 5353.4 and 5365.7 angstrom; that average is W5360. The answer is 9.55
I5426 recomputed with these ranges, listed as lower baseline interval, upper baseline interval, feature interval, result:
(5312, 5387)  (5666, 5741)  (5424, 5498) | 0.07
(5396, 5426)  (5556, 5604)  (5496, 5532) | -0.02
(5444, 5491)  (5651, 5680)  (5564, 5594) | 0.01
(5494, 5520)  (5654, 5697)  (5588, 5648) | 0.04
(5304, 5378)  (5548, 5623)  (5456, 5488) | 0.06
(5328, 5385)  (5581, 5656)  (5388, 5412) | 0.09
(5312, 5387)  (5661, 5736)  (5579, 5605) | 0.04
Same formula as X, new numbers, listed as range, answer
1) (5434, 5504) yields 8.54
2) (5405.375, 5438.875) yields 8.27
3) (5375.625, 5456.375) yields 8.44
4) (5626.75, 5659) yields 8.68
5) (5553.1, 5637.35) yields 8.79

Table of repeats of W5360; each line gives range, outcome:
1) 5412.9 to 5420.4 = 9.17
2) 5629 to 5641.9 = 8.68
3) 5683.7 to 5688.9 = 9.03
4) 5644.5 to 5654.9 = 8.3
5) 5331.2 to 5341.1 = 8.77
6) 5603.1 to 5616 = 8.98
